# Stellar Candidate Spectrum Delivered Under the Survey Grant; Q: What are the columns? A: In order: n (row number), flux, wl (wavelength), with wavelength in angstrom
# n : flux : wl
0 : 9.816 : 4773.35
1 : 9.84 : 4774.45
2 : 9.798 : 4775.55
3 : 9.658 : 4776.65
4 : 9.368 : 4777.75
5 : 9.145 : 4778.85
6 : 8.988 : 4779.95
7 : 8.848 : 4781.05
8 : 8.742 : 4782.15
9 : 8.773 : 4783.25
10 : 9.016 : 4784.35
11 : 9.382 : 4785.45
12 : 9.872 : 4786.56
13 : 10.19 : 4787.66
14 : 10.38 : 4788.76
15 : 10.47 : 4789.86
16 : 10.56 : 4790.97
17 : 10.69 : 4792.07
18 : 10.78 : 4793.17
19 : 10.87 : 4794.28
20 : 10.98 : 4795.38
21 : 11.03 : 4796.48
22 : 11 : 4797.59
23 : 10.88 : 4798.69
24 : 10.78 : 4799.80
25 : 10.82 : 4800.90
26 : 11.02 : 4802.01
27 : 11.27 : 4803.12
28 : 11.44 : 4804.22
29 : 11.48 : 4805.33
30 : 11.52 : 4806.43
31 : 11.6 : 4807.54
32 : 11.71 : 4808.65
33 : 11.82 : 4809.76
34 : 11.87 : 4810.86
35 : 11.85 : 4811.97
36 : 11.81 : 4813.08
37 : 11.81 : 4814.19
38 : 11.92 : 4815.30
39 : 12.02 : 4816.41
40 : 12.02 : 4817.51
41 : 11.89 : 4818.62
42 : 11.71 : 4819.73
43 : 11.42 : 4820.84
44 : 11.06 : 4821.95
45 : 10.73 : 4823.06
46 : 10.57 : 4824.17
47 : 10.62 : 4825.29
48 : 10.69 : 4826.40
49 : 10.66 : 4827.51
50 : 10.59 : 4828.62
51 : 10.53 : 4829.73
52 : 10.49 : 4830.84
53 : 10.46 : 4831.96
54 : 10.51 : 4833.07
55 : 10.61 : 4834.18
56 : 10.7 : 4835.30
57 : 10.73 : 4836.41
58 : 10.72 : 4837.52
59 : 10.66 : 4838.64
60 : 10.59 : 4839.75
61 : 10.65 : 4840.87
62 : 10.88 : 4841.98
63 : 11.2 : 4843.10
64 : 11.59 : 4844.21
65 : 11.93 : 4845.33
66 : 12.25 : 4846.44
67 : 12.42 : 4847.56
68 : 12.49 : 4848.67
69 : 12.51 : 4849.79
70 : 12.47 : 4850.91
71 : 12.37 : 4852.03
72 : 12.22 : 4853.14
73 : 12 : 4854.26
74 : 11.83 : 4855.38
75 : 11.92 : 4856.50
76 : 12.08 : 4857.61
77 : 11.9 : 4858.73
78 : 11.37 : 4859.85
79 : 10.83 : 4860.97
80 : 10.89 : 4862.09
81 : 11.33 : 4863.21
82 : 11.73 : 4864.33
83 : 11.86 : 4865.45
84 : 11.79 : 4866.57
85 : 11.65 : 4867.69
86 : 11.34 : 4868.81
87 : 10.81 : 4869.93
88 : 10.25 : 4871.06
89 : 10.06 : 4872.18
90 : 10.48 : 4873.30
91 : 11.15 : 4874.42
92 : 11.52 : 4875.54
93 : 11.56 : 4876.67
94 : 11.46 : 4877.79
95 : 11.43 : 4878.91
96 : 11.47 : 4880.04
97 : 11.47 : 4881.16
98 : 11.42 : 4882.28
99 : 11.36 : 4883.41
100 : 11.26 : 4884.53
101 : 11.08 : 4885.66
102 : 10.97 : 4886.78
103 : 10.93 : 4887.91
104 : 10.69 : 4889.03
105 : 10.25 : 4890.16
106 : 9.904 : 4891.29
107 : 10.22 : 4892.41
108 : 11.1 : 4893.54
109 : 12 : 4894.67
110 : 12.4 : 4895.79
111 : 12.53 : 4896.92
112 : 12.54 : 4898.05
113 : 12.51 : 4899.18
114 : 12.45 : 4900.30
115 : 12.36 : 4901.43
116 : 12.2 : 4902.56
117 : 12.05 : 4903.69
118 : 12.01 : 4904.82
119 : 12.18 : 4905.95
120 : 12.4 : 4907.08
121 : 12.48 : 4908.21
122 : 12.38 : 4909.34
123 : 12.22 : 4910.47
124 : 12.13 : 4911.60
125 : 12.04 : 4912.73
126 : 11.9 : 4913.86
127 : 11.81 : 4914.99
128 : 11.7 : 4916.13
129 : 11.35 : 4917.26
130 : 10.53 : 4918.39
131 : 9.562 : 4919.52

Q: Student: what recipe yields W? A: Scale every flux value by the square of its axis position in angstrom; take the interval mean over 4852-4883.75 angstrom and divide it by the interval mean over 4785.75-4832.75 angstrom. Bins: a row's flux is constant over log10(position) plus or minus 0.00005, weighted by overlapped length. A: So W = 1.06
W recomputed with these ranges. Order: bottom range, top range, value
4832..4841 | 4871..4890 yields 1.06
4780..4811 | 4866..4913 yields 1.13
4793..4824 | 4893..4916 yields 1.11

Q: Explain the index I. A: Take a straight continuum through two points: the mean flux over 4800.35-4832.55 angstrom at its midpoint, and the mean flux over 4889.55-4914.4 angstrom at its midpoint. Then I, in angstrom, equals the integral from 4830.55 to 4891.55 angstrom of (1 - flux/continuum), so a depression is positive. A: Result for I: 1.7 angstrom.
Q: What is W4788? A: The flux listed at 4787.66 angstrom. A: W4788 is 10.19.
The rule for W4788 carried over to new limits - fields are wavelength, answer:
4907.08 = 12.4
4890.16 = 10.25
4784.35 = 9.016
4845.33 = 11.93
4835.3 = 10.7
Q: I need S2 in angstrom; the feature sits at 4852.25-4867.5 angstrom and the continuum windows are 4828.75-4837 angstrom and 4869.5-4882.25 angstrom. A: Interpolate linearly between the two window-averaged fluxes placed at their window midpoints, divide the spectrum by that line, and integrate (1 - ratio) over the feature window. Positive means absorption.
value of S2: -1.1 angstrom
